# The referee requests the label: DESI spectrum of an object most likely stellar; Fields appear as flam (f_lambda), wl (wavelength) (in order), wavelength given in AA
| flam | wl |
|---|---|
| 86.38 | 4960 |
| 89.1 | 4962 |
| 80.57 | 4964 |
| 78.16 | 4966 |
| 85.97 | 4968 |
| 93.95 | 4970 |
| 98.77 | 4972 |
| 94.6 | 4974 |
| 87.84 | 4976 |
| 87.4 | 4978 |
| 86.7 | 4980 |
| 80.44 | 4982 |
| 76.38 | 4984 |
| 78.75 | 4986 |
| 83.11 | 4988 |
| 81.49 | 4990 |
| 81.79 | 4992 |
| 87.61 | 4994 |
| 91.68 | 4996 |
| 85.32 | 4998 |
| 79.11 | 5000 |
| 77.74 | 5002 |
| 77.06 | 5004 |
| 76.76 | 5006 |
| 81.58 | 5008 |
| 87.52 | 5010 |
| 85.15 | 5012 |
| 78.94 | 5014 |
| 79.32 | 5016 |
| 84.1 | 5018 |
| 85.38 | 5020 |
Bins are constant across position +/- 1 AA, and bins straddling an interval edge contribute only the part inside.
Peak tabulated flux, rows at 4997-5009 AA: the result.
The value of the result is 85.32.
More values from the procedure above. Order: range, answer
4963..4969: 85.97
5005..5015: 87.52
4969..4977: 98.77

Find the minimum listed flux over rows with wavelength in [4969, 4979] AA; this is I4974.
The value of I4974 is 87.4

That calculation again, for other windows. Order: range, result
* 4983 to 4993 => 76.38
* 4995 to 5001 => 79.11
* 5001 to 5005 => 77.06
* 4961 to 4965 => 80.57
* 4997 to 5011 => 76.76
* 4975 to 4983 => 80.44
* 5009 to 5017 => 78.94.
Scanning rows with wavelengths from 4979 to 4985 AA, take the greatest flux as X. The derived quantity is 86.7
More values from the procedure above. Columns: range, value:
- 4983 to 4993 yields 83.11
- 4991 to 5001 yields 91.68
